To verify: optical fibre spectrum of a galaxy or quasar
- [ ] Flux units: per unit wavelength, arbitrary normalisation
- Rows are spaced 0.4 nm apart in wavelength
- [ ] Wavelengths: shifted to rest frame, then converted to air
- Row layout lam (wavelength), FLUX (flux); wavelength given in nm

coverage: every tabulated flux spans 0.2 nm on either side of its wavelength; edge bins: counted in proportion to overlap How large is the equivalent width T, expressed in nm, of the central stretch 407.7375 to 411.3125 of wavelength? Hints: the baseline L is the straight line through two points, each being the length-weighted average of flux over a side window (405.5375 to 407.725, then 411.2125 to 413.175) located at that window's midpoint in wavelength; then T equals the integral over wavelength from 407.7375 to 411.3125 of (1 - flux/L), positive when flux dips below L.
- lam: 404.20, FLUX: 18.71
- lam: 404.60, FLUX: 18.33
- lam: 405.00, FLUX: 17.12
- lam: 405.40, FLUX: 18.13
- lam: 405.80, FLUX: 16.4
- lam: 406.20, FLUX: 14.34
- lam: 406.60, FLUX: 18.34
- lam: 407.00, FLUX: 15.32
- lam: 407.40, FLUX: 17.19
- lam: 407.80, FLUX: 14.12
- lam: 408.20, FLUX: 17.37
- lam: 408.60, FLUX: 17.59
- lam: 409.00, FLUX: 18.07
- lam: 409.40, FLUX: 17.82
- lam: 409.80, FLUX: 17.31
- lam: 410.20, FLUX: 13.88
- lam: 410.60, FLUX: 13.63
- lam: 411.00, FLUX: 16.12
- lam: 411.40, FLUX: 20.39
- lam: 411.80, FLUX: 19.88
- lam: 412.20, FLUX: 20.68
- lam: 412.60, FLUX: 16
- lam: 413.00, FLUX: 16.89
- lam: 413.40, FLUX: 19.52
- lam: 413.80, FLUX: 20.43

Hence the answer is 0.227 nm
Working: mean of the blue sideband 16.2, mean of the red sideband 18.8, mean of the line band 16.4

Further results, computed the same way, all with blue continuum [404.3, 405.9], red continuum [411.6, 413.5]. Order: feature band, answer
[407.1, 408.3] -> 0.13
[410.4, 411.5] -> 0.12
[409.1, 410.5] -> 0.15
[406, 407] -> 0.09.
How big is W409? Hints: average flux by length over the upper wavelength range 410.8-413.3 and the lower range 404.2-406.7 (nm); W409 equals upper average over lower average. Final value 1.07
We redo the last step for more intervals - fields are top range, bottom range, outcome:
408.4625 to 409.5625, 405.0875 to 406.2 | 1.07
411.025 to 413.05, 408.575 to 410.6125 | 1.13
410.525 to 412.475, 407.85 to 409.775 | 1.05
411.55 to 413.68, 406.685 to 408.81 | 1.14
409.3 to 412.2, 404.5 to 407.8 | 1.03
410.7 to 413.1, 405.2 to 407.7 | 1.10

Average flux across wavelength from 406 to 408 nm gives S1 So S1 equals 15.9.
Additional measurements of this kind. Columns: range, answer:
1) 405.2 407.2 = 16.5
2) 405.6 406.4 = 15.4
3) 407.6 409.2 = 16.8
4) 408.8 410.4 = 16.8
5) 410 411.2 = 14.5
